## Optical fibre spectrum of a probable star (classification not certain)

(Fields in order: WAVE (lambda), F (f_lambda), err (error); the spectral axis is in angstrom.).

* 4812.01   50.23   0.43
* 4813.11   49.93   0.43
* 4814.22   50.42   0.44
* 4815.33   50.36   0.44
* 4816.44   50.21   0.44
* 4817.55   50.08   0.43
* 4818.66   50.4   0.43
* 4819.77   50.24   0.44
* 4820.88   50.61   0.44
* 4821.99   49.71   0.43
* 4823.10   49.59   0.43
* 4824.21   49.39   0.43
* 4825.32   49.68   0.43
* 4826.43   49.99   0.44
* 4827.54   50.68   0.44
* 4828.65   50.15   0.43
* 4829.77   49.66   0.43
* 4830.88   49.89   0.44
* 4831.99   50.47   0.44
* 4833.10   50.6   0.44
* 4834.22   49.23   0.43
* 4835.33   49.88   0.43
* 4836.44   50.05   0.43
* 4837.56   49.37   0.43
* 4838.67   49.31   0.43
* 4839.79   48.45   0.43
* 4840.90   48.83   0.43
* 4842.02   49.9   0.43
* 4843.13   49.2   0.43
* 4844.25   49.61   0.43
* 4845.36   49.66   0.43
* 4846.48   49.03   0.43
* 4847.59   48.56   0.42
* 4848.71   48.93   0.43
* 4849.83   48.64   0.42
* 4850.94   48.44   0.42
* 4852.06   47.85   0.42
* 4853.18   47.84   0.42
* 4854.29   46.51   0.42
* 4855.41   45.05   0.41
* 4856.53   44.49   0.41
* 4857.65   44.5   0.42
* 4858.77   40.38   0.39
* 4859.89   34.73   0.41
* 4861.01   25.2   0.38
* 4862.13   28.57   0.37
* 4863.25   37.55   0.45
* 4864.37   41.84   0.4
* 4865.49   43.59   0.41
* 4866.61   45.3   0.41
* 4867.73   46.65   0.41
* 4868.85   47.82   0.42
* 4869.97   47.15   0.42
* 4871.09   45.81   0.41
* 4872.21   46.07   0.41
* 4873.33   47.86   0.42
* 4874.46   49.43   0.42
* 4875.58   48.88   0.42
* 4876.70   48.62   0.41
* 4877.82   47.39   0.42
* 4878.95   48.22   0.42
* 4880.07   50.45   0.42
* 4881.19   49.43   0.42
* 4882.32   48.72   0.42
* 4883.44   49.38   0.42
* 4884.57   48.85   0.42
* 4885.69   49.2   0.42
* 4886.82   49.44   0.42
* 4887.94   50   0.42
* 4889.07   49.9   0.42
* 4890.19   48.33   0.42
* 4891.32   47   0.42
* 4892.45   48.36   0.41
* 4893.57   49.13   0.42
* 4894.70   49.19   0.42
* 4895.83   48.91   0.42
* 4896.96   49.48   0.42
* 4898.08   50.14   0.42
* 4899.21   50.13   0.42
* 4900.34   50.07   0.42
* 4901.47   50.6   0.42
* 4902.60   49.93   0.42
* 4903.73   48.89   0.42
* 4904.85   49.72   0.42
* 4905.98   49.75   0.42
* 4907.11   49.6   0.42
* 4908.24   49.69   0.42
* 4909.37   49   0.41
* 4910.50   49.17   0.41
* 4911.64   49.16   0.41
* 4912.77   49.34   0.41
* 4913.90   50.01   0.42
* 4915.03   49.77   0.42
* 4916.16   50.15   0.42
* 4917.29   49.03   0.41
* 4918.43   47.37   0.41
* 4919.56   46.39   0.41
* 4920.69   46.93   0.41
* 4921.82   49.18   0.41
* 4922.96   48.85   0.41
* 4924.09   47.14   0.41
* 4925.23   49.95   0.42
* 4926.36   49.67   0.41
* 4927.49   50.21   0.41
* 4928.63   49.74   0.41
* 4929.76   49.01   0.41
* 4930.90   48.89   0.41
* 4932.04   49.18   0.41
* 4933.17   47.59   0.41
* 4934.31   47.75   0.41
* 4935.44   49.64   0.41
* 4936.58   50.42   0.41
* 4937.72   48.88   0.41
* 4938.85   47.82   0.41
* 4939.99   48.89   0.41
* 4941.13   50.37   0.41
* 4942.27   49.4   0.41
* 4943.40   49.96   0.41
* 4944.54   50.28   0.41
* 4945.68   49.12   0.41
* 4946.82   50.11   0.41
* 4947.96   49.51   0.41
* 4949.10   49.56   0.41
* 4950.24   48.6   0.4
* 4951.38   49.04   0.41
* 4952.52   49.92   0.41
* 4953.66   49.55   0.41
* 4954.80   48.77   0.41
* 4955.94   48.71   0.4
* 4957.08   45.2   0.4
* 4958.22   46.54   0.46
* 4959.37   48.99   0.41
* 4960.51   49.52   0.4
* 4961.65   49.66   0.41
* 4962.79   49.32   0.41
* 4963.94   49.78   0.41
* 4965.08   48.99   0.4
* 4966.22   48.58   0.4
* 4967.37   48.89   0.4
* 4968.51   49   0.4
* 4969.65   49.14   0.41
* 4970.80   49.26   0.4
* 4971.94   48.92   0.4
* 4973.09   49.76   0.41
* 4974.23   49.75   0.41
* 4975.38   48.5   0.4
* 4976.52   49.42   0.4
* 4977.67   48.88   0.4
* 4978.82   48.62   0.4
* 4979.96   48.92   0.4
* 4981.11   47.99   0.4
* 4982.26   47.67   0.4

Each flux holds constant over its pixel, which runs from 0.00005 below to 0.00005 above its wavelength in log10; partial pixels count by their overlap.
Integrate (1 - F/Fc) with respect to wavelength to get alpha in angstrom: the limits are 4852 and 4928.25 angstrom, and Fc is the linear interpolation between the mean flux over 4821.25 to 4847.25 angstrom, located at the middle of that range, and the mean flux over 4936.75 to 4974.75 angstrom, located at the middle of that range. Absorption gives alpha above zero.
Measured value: 3.3 angstrom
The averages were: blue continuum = 49.7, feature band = 47.3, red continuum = 49.1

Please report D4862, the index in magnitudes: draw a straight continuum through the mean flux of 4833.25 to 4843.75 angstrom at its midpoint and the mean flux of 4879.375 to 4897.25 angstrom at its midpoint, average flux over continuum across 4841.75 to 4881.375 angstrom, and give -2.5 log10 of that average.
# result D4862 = 0.086 mag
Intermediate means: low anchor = 49.4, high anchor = 49.1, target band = 45.5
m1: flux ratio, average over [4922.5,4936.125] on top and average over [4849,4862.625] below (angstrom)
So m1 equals 1.17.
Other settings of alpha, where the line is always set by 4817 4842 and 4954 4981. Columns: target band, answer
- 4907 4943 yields 0.1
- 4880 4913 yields 0.0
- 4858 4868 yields 2.3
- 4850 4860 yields 0.9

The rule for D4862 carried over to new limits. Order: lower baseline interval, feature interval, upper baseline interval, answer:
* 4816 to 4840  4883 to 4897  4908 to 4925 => 0.00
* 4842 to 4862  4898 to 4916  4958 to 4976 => -0.06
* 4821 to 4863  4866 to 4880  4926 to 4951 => 0.00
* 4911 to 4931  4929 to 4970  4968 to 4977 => 0.00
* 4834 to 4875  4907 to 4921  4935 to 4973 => -0.03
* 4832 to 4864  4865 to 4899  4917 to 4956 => -0.03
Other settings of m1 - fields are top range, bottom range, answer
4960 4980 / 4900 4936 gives 1.00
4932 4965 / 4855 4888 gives 1.09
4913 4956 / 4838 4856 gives 1.01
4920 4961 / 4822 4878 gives 1.05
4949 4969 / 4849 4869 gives 1.15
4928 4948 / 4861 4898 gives 1.05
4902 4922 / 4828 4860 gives 1.02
